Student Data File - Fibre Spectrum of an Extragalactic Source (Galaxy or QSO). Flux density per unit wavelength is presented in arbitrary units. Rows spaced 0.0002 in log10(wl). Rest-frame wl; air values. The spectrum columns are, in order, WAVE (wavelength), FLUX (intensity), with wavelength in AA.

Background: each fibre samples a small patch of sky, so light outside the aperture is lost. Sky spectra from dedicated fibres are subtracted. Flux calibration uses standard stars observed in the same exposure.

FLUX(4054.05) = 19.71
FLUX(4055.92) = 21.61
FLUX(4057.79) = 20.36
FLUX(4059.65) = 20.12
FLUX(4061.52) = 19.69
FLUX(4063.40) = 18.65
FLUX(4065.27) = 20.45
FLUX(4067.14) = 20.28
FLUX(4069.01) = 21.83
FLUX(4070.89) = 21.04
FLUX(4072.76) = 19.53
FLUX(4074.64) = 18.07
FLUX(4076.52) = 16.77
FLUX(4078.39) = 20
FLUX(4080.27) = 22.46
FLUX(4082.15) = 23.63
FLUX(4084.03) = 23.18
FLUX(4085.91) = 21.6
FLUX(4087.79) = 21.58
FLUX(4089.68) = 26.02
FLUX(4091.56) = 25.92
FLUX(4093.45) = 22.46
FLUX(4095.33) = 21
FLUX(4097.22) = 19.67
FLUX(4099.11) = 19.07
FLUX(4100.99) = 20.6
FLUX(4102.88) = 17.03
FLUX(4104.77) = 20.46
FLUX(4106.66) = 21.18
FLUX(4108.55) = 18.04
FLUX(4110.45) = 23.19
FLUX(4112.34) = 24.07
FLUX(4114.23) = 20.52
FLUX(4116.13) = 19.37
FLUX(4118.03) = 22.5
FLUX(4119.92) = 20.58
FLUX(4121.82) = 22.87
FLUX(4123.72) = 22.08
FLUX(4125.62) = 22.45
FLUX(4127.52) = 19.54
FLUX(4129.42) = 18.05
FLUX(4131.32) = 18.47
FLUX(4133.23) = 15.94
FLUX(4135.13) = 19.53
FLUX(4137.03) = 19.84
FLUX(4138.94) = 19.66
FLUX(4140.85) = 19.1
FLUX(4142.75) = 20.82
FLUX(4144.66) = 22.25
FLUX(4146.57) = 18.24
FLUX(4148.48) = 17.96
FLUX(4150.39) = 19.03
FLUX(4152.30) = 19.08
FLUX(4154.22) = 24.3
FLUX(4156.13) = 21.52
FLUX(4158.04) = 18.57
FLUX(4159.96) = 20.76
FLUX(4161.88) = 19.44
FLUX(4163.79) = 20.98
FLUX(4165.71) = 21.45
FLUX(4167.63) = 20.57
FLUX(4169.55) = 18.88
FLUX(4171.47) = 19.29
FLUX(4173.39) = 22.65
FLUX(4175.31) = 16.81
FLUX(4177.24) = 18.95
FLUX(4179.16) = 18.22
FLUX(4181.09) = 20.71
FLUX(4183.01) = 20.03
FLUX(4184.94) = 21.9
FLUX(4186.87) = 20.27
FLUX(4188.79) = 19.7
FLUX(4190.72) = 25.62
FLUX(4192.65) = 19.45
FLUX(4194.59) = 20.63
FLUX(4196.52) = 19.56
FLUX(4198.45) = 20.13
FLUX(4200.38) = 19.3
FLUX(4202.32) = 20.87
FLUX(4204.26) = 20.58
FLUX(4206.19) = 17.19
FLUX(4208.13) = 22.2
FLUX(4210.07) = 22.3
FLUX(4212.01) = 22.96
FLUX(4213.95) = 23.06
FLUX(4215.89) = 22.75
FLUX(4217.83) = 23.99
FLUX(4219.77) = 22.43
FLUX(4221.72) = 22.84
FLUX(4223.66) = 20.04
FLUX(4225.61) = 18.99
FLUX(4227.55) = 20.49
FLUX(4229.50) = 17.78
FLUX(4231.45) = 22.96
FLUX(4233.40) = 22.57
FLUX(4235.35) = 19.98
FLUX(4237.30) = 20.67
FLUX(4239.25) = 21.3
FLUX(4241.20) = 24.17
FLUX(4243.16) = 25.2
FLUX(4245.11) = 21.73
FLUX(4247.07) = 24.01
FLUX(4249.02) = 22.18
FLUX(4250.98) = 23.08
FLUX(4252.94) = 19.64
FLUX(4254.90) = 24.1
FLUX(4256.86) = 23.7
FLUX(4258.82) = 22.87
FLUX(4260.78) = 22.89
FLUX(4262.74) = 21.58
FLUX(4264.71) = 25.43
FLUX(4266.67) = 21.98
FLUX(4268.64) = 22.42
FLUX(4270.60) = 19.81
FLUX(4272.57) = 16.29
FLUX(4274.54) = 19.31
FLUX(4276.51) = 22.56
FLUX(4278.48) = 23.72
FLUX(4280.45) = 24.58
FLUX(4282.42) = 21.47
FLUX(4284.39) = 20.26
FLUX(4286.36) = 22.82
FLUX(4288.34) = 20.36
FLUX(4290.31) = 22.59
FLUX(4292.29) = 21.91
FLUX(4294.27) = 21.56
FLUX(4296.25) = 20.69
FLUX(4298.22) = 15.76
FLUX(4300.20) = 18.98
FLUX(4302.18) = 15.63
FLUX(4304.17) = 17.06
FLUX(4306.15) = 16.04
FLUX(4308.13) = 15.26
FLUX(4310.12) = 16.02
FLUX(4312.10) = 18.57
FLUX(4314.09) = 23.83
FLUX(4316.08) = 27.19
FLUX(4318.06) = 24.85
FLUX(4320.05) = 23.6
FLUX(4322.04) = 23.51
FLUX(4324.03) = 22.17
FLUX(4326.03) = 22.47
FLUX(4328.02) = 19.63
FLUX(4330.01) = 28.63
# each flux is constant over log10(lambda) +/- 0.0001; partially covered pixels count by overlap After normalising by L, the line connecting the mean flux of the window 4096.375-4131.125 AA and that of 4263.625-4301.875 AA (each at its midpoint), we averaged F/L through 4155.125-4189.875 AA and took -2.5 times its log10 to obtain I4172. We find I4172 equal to 0.04 mag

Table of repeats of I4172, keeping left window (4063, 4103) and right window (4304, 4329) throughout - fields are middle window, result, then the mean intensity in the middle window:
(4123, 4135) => 0.089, 19.4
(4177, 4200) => 0.028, 20.5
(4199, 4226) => -0.023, 21.4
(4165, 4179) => 0.071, 19.7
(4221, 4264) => -0.051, 22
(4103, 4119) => 0.005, 21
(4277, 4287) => -0.082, 22.6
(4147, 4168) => 0.039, 20.3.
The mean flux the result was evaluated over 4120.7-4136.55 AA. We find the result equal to 19.9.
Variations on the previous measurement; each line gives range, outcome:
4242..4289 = 22.2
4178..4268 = 21.6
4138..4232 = 20.5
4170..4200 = 20.2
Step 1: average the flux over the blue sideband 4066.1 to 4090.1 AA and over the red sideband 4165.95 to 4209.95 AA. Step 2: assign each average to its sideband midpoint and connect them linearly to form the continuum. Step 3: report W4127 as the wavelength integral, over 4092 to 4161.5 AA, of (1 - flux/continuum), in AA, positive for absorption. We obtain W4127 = 1.4 AA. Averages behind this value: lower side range 21.1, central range 20.3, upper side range 20.2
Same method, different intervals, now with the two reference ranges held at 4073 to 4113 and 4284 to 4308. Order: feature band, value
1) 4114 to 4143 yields 1.12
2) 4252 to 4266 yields -2.31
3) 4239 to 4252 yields -2.25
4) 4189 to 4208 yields -0.20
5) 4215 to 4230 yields -0.96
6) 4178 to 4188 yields 0.08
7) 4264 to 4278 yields -1.14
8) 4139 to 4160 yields 0.57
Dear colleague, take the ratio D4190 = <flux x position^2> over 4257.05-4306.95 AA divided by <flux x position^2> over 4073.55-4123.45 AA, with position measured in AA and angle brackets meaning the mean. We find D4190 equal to 1.1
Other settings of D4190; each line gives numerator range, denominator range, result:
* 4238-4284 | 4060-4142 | 1.17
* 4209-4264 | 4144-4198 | 1.13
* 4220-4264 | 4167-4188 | 1.14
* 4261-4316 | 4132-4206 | 1.08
